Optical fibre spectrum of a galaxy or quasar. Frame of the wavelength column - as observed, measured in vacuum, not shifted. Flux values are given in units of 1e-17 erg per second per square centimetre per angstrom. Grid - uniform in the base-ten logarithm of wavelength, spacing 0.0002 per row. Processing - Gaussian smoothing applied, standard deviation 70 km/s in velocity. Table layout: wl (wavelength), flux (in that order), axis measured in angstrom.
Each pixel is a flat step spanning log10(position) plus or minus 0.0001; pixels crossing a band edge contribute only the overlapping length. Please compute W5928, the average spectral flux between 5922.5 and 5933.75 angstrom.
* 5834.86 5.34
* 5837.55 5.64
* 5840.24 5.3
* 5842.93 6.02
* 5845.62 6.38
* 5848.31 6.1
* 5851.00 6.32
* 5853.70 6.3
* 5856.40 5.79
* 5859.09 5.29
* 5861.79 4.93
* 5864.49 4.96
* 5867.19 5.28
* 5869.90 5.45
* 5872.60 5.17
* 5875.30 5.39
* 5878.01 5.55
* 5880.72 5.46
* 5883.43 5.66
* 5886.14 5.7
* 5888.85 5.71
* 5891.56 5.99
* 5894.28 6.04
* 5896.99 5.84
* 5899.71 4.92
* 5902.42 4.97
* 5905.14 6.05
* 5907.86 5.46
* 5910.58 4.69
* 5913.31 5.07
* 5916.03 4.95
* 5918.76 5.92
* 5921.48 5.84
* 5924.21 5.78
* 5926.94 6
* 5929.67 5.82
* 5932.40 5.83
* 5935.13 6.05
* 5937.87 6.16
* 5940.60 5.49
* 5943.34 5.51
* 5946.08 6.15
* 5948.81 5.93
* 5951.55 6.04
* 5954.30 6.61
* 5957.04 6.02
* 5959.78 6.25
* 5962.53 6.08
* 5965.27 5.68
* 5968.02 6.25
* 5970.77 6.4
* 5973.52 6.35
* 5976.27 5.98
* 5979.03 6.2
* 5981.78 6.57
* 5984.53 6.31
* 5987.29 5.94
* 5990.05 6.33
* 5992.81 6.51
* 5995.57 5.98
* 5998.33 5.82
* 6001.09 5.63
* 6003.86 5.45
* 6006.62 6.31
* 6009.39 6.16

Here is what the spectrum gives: 5.86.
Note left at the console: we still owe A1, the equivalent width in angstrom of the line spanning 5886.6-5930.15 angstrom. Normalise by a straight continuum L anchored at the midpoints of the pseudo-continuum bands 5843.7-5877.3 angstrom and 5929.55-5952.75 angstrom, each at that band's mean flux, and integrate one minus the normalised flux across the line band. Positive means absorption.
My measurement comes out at 1.6 angstrom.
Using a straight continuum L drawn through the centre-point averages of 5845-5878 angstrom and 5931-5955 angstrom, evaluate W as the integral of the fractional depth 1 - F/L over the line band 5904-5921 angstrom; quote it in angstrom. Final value 1.3 angstrom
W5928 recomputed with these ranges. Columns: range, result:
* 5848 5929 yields 5.55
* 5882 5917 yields 5.47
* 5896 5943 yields 5.58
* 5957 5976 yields 6.15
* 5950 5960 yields 6.22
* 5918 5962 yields 5.97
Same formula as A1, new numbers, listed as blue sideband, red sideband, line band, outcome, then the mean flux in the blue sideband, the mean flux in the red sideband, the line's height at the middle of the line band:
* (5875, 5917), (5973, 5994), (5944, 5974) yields -0.5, 5.47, 6.27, 6.04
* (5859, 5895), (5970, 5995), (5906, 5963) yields 1.1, 5.47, 6.27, 5.91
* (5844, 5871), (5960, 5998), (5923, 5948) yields 0.6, 5.68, 6.19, 6.01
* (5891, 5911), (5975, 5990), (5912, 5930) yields 0.2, 5.51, 6.21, 5.68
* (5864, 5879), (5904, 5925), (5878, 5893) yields -0.9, 5.31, 5.45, 5.36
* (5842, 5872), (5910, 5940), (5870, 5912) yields 1.3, 5.69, 5.67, 5.68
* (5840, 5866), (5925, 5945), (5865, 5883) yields 1.2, 5.76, 5.84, 5.78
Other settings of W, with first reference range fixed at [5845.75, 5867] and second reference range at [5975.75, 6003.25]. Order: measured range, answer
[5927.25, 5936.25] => 0.03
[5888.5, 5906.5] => 0.55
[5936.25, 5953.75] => 0.16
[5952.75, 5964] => -0.41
